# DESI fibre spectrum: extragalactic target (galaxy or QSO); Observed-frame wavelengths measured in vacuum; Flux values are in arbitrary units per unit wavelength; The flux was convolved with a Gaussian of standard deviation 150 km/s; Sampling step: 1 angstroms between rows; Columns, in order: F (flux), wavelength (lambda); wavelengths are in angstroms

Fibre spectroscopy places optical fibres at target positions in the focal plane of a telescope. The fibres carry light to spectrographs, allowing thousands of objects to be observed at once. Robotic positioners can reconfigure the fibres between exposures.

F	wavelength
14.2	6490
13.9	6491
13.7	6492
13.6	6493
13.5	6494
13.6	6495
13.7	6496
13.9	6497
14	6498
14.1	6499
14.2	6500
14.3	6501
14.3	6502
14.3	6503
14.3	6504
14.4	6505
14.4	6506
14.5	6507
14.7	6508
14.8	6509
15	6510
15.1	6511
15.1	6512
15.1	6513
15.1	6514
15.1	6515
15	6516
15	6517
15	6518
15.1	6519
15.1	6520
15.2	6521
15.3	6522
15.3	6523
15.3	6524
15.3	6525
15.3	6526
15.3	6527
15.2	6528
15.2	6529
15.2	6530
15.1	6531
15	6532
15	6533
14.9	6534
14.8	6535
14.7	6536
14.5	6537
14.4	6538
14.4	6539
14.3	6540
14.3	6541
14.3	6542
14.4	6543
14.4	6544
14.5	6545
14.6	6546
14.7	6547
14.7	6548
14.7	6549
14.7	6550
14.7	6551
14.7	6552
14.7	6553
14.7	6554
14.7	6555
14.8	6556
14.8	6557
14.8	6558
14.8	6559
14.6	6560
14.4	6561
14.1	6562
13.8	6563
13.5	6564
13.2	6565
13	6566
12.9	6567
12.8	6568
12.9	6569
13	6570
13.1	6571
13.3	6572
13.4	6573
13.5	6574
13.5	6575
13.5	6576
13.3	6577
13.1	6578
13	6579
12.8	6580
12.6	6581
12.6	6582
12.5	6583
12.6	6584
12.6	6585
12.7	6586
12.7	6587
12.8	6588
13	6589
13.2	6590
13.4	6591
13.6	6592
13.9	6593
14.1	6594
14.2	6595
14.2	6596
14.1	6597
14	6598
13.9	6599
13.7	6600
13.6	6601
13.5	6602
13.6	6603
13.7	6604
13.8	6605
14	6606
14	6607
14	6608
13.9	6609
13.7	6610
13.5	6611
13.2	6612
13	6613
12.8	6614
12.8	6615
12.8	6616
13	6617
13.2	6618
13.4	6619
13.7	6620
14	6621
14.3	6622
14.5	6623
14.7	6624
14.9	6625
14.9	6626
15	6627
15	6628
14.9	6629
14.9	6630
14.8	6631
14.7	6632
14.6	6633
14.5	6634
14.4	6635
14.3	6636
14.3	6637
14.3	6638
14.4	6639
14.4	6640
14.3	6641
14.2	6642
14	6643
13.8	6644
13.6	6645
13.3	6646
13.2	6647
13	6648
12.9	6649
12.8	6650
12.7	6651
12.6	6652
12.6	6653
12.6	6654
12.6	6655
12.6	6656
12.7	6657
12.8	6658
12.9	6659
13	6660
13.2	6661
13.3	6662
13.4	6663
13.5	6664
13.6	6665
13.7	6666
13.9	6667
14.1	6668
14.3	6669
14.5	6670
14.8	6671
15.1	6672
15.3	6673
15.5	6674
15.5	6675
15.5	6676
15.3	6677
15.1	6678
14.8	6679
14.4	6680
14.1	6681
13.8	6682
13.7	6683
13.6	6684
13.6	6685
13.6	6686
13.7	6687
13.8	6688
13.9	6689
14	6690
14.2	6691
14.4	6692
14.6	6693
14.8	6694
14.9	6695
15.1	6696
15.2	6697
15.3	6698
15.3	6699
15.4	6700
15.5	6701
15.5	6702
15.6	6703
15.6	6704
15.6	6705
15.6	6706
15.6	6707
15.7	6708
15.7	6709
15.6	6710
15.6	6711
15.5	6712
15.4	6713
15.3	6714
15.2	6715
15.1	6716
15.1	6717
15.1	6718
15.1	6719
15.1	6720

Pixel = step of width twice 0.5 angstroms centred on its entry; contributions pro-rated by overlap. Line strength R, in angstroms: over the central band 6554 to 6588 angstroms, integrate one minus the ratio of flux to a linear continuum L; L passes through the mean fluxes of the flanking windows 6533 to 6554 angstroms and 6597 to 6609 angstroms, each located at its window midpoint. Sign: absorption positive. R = 1.9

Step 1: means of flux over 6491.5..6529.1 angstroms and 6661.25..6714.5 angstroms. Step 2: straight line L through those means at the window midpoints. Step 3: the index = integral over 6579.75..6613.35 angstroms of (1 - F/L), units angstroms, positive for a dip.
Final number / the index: 2.9 angstroms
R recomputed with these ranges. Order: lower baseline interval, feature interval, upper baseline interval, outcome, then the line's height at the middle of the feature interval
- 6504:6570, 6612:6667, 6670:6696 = 3.2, 14.5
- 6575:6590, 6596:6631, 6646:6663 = -2.8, 12.9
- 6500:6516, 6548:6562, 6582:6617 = -0.6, 14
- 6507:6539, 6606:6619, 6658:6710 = 1.2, 14.8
